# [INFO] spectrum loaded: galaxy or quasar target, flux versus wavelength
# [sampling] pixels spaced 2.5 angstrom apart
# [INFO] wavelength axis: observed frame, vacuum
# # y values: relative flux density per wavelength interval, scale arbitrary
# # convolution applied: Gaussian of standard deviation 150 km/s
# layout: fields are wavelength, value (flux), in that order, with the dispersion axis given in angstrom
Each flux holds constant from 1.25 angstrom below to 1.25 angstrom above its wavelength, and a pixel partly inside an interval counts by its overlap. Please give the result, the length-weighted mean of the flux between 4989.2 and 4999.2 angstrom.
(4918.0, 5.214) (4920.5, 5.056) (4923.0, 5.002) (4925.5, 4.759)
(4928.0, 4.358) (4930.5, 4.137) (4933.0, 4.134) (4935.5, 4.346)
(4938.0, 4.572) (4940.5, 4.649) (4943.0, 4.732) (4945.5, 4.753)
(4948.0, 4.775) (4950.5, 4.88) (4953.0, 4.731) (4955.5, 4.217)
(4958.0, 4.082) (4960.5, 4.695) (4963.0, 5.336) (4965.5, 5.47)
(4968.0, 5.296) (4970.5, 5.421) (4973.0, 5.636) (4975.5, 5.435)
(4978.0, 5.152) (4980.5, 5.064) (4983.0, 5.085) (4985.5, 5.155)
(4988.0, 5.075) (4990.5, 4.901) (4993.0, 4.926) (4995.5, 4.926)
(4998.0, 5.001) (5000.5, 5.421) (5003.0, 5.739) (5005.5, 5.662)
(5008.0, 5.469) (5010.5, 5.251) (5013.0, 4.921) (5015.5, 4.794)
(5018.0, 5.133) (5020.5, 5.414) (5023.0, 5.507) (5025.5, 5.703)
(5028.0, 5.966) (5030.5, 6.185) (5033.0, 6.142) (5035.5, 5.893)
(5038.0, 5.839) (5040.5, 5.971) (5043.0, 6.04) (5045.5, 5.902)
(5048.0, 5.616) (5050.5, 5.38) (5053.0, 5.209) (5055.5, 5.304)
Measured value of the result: 4.94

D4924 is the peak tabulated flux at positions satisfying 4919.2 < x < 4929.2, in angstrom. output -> 5.056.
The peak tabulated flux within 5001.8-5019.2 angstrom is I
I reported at 5.739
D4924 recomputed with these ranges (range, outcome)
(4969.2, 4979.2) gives 5.636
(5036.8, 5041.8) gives 5.971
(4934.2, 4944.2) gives 4.732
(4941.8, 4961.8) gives 4.88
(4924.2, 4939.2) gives 4.759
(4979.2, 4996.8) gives 5.155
